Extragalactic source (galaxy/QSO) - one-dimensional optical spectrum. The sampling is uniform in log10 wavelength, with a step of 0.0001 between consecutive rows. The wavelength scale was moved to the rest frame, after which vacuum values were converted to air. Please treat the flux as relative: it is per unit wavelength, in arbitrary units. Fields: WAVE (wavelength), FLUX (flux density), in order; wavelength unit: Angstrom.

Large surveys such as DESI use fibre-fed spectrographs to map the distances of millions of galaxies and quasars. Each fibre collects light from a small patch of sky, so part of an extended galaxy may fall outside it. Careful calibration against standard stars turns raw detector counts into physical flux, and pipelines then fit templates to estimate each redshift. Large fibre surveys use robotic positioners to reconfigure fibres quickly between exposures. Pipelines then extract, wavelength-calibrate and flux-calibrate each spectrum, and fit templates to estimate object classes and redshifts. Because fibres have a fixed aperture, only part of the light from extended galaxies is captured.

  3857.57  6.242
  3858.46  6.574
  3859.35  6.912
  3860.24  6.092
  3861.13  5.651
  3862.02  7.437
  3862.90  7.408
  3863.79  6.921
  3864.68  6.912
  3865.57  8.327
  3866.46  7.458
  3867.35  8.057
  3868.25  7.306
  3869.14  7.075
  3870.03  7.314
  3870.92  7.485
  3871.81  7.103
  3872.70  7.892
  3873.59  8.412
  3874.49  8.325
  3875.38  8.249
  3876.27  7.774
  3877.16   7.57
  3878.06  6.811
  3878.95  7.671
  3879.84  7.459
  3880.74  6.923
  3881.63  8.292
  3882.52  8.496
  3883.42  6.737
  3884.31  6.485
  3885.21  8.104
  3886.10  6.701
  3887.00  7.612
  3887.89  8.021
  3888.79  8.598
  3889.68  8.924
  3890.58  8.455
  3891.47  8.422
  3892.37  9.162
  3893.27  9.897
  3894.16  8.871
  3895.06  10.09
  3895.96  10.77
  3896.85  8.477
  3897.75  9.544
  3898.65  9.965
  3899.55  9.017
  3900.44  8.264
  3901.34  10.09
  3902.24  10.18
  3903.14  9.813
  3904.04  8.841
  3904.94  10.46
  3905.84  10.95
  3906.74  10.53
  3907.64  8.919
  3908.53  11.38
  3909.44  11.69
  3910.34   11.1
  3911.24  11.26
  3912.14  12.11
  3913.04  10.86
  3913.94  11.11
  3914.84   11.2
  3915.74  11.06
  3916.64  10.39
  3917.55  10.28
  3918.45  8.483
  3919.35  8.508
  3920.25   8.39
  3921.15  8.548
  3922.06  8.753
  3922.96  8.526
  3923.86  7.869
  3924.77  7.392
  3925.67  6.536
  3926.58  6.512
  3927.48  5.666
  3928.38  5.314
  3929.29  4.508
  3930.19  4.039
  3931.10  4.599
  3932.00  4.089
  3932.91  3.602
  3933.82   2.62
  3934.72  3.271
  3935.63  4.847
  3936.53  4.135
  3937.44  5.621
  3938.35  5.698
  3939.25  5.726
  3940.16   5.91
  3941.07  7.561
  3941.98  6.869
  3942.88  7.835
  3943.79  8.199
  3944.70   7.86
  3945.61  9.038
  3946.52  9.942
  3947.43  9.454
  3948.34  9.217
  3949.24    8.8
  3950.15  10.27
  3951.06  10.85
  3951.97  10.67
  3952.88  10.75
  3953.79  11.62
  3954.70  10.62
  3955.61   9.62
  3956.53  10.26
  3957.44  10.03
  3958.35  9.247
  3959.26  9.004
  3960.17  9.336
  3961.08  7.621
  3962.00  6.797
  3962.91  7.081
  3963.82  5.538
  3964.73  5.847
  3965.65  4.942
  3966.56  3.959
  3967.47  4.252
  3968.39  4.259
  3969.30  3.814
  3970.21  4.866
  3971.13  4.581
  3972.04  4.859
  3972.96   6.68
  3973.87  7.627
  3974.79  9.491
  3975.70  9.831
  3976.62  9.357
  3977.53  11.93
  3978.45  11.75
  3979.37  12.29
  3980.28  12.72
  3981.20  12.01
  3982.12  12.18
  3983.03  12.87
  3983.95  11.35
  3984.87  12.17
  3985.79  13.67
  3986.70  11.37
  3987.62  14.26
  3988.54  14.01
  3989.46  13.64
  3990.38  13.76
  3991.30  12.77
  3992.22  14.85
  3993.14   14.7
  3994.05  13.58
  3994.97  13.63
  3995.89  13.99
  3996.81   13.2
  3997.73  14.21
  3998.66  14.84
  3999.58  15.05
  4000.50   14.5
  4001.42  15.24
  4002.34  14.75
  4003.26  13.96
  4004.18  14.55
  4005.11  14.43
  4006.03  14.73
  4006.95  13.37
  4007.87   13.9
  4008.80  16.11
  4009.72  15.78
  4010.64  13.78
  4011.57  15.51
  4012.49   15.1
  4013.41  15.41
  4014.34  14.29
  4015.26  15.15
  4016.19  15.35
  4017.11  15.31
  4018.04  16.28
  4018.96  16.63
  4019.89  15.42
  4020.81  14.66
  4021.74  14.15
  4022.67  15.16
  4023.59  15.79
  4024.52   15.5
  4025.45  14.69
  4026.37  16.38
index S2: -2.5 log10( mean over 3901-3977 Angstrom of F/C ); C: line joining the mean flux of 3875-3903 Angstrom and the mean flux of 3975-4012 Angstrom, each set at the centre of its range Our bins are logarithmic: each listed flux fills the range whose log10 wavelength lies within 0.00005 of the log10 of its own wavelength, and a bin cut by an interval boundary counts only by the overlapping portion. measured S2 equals 0.31 mag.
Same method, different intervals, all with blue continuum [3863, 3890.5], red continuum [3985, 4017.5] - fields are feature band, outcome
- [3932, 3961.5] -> 0.40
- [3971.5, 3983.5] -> 0.27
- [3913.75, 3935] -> 0.38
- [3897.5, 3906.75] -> -0.09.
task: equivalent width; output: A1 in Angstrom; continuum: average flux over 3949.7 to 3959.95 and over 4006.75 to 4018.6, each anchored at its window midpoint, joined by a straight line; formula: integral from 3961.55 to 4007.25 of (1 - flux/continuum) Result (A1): 6.9 Angstrom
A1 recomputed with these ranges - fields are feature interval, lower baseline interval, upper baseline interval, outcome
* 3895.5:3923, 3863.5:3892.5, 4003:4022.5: -1.8 Angstrom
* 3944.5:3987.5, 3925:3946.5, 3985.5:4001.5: 3.3 Angstrom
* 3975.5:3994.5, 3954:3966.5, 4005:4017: -2.1 Angstrom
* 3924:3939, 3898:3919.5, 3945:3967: 7.2 Angstrom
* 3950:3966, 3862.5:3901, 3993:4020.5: 4.2 Angstrom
